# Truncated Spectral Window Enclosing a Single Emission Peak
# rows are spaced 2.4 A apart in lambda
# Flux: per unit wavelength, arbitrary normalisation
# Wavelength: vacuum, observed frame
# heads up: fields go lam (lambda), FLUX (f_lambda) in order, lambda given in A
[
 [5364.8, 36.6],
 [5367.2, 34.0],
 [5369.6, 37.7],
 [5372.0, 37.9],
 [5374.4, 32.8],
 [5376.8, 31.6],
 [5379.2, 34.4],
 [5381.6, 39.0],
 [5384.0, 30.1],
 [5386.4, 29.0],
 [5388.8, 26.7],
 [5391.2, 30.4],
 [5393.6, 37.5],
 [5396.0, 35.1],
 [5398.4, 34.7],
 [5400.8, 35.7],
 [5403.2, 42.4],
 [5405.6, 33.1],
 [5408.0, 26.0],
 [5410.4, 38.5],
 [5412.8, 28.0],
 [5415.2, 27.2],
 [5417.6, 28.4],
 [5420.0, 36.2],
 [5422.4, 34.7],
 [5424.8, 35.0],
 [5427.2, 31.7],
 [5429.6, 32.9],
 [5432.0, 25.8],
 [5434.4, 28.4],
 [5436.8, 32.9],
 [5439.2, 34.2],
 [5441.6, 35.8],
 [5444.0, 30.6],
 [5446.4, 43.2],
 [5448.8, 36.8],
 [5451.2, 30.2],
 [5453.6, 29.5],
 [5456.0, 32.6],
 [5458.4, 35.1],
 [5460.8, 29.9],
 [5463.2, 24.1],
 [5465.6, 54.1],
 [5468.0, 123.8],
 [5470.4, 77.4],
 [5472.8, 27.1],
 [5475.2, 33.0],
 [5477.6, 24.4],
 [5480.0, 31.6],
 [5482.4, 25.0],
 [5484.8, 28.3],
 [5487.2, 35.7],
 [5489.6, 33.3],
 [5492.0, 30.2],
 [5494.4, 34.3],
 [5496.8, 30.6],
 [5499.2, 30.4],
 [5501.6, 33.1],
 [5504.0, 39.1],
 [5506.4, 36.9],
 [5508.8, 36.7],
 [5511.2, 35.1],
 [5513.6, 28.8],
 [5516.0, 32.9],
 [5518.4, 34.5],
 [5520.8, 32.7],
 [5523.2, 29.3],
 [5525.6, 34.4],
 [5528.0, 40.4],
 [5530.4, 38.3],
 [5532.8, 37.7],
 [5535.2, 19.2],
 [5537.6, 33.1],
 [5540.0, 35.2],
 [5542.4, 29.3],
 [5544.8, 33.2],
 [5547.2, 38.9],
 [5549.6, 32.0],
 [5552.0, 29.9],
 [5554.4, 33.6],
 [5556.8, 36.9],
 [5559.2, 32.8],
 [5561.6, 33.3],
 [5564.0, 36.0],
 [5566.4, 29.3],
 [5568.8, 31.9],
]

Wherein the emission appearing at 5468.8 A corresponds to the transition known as H-beta 4861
